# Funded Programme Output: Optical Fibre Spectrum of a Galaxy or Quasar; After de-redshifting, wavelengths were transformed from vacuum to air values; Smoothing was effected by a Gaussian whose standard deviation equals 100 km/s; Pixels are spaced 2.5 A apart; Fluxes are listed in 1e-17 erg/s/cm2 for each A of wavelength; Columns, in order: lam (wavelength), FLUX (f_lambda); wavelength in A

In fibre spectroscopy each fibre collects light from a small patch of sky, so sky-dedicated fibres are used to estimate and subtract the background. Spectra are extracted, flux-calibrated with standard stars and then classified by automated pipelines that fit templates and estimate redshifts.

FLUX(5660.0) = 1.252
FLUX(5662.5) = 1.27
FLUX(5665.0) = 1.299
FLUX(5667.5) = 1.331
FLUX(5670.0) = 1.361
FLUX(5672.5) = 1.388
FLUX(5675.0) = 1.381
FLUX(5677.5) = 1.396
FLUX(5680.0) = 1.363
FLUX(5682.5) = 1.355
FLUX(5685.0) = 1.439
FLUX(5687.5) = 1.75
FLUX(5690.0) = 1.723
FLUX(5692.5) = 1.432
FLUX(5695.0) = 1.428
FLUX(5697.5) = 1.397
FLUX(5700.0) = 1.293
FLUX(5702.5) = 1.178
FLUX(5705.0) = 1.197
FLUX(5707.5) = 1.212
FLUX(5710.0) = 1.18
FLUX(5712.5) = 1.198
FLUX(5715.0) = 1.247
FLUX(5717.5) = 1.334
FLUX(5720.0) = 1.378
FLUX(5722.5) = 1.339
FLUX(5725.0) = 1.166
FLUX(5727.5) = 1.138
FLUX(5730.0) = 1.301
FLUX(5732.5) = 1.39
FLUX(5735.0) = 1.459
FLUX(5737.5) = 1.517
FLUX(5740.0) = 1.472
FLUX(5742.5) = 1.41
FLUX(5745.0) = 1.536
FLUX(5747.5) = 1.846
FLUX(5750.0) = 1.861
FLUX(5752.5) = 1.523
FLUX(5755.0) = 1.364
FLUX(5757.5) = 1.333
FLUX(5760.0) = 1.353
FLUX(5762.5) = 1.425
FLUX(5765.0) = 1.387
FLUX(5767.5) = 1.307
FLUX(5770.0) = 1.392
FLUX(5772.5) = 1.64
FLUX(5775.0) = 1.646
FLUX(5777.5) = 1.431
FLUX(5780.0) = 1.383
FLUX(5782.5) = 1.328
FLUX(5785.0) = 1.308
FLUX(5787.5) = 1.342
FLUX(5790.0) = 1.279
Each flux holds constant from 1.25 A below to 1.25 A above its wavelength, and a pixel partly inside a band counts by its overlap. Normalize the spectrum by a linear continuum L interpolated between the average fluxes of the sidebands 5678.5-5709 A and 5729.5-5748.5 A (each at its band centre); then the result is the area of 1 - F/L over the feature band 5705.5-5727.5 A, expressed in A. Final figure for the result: 3.0 A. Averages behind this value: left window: 1.4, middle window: 1.25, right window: 1.49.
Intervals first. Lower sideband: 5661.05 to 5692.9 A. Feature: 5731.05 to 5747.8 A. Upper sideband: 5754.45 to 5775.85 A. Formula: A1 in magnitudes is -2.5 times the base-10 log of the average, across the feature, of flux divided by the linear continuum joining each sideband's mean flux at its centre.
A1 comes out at -0.05 mag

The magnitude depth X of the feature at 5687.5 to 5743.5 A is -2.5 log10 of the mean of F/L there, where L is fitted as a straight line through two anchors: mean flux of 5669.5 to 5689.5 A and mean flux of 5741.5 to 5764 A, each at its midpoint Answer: 0.10 mag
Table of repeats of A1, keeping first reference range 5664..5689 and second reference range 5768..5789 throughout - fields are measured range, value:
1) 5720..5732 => 0.13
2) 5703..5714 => 0.18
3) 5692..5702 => 0.04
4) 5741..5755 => -0.13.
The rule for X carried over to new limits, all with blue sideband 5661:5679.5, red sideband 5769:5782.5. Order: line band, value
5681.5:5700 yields -0.09 mag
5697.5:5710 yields 0.13 mag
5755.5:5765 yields 0.07 mag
